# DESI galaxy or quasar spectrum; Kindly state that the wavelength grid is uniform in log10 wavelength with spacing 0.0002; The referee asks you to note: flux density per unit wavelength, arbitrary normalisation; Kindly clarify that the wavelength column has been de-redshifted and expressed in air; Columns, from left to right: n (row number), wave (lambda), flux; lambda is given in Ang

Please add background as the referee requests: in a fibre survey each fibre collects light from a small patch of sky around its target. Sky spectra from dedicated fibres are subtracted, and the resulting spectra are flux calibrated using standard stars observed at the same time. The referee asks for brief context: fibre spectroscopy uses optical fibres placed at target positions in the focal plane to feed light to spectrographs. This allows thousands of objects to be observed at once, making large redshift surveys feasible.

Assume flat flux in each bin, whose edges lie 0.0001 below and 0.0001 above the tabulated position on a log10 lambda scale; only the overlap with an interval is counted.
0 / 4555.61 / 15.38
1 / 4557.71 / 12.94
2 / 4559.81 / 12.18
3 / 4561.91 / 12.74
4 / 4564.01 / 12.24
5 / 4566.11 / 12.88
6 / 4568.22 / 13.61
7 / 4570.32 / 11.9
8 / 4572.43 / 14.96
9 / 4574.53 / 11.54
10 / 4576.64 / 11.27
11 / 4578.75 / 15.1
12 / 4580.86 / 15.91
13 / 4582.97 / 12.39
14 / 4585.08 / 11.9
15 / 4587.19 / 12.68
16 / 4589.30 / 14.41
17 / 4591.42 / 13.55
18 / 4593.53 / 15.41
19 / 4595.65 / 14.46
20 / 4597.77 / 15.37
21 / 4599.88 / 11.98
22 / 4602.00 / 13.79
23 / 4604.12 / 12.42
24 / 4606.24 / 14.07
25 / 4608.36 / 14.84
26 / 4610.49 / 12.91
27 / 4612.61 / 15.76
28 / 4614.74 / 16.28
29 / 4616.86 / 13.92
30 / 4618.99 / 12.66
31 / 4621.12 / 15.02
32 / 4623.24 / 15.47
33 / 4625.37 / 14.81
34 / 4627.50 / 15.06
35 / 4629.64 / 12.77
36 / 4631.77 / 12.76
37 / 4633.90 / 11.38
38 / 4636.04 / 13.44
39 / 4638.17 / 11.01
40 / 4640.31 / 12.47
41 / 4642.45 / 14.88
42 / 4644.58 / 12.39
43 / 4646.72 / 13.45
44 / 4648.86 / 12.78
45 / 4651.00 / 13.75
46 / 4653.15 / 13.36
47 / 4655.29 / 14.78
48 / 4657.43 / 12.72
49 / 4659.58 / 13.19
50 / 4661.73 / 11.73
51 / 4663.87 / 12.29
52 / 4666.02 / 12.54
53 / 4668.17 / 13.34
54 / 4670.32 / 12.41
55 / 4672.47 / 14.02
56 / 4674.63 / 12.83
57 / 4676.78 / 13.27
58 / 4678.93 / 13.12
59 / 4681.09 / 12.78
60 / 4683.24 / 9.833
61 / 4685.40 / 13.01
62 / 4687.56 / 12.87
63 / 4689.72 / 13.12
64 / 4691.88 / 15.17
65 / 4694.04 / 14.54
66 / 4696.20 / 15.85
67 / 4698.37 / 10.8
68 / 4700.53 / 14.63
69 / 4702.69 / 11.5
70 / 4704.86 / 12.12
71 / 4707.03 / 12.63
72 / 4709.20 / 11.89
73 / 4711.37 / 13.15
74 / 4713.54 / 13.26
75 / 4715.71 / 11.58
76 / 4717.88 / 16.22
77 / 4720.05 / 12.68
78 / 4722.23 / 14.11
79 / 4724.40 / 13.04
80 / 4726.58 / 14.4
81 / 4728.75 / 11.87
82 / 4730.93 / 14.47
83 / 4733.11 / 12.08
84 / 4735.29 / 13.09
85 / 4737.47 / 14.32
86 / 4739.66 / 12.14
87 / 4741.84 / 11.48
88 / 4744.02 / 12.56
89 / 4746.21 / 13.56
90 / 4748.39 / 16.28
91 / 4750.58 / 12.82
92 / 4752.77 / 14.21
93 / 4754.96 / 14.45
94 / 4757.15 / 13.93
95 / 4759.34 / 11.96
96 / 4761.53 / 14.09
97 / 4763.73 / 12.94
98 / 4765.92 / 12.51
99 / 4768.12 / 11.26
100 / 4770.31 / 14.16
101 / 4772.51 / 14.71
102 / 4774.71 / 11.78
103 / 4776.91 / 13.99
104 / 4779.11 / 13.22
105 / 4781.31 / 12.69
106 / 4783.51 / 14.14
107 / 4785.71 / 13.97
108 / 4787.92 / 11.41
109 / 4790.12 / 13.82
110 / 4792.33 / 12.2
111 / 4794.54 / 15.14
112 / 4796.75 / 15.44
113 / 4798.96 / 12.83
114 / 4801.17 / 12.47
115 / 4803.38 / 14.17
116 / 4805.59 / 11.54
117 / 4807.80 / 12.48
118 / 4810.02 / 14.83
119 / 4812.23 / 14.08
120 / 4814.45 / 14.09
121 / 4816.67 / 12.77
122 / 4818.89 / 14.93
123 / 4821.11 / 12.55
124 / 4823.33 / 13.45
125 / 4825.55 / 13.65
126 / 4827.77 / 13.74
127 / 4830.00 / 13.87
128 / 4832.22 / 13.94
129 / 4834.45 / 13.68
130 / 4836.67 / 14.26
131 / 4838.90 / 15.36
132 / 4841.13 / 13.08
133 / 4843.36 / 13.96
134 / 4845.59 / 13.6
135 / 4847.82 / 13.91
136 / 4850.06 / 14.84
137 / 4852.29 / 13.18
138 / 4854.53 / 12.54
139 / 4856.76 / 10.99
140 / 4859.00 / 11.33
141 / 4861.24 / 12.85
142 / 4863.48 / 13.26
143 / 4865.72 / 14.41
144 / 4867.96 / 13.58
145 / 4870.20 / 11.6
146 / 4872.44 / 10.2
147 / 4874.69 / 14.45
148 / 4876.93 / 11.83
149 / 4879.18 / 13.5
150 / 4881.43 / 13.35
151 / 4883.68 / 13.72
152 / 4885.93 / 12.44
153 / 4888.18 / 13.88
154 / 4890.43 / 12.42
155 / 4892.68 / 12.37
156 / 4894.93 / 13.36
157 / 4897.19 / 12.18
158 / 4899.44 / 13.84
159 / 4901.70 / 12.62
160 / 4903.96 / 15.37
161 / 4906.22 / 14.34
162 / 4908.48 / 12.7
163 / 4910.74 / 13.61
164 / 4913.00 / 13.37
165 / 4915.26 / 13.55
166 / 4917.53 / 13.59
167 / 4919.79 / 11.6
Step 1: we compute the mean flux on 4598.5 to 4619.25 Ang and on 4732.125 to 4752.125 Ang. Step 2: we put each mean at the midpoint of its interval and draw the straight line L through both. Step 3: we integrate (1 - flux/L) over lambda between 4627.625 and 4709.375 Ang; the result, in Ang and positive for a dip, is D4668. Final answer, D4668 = 3.8 Ang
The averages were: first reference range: 13.9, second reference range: 13.2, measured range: 13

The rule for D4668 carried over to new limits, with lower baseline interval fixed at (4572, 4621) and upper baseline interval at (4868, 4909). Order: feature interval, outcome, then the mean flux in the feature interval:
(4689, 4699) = -0.4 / 14.1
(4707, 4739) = 0.5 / 13.3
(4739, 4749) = 0.2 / 13.1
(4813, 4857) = -1.7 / 13.7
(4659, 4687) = 2.0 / 12.6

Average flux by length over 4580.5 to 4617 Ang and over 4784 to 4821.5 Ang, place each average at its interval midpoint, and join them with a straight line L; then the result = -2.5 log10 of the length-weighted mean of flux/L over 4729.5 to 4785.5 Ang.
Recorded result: 0.02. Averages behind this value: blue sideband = 14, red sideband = 13.5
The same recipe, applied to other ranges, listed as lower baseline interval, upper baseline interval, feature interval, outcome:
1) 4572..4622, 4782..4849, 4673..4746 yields 0.055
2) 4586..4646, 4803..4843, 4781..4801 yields 0.016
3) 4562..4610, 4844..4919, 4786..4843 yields -0.033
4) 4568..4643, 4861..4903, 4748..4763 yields -0.044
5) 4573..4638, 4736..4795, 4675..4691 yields 0.076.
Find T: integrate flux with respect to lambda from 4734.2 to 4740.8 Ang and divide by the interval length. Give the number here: 13.2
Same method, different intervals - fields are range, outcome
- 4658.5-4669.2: 12.6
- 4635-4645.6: 12.8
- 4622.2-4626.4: 15.1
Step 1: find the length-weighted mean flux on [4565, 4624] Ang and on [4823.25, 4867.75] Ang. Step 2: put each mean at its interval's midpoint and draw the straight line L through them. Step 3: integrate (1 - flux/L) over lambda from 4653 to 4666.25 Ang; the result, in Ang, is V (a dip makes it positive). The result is 0.8 Ang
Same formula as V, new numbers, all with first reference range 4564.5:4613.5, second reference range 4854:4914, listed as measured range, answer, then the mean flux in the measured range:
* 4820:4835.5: -0.5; 13.6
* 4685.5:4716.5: 0.6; 13.1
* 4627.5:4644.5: 0.9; 12.8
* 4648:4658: -0.1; 13.5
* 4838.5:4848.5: -0.6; 13.9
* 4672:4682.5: 0.3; 13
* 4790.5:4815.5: -0.8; 13.6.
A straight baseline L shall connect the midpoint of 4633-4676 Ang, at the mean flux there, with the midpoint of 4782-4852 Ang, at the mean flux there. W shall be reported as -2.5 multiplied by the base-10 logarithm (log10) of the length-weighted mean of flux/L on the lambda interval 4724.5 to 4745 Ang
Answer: 0.03 mag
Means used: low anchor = 12.9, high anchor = 13.7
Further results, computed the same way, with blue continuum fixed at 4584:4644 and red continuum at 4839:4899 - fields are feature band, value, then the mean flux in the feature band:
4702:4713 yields 0.097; 12.3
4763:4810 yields 0.002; 13.2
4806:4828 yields -0.035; 13.6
